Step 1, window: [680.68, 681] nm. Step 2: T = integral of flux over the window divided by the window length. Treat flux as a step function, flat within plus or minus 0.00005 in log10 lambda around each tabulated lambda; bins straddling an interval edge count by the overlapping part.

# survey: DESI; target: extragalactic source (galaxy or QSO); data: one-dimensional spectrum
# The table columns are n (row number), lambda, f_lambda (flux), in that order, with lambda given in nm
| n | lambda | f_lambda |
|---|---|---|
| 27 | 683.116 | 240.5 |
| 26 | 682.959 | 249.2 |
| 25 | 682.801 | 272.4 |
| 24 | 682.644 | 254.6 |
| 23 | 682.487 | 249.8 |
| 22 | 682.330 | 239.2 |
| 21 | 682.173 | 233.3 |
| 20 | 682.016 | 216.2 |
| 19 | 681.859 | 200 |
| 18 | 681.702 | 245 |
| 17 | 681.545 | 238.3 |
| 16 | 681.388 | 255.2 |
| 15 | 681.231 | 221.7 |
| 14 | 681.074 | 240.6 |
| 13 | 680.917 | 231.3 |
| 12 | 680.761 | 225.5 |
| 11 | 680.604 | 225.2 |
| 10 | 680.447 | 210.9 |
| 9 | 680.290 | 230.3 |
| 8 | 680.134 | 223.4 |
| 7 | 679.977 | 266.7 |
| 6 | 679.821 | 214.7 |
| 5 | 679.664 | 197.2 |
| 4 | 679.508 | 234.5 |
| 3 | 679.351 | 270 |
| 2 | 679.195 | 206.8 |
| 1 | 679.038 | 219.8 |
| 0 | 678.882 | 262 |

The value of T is 229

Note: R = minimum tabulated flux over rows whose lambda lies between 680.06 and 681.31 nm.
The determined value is 210.9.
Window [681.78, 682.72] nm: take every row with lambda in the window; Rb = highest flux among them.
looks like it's 254.6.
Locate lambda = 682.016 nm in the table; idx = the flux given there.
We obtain 216.2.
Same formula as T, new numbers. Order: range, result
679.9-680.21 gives 245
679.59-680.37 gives 227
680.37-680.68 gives 218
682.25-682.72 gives 248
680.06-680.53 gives 222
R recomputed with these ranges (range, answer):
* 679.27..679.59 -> 234.5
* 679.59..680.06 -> 197.2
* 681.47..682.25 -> 200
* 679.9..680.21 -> 223.4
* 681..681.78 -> 221.7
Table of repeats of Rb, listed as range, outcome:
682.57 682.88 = 272.4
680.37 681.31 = 240.6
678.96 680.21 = 270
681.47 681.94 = 245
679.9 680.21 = 266.7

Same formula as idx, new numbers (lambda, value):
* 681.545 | 238.3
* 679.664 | 197.2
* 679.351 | 270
